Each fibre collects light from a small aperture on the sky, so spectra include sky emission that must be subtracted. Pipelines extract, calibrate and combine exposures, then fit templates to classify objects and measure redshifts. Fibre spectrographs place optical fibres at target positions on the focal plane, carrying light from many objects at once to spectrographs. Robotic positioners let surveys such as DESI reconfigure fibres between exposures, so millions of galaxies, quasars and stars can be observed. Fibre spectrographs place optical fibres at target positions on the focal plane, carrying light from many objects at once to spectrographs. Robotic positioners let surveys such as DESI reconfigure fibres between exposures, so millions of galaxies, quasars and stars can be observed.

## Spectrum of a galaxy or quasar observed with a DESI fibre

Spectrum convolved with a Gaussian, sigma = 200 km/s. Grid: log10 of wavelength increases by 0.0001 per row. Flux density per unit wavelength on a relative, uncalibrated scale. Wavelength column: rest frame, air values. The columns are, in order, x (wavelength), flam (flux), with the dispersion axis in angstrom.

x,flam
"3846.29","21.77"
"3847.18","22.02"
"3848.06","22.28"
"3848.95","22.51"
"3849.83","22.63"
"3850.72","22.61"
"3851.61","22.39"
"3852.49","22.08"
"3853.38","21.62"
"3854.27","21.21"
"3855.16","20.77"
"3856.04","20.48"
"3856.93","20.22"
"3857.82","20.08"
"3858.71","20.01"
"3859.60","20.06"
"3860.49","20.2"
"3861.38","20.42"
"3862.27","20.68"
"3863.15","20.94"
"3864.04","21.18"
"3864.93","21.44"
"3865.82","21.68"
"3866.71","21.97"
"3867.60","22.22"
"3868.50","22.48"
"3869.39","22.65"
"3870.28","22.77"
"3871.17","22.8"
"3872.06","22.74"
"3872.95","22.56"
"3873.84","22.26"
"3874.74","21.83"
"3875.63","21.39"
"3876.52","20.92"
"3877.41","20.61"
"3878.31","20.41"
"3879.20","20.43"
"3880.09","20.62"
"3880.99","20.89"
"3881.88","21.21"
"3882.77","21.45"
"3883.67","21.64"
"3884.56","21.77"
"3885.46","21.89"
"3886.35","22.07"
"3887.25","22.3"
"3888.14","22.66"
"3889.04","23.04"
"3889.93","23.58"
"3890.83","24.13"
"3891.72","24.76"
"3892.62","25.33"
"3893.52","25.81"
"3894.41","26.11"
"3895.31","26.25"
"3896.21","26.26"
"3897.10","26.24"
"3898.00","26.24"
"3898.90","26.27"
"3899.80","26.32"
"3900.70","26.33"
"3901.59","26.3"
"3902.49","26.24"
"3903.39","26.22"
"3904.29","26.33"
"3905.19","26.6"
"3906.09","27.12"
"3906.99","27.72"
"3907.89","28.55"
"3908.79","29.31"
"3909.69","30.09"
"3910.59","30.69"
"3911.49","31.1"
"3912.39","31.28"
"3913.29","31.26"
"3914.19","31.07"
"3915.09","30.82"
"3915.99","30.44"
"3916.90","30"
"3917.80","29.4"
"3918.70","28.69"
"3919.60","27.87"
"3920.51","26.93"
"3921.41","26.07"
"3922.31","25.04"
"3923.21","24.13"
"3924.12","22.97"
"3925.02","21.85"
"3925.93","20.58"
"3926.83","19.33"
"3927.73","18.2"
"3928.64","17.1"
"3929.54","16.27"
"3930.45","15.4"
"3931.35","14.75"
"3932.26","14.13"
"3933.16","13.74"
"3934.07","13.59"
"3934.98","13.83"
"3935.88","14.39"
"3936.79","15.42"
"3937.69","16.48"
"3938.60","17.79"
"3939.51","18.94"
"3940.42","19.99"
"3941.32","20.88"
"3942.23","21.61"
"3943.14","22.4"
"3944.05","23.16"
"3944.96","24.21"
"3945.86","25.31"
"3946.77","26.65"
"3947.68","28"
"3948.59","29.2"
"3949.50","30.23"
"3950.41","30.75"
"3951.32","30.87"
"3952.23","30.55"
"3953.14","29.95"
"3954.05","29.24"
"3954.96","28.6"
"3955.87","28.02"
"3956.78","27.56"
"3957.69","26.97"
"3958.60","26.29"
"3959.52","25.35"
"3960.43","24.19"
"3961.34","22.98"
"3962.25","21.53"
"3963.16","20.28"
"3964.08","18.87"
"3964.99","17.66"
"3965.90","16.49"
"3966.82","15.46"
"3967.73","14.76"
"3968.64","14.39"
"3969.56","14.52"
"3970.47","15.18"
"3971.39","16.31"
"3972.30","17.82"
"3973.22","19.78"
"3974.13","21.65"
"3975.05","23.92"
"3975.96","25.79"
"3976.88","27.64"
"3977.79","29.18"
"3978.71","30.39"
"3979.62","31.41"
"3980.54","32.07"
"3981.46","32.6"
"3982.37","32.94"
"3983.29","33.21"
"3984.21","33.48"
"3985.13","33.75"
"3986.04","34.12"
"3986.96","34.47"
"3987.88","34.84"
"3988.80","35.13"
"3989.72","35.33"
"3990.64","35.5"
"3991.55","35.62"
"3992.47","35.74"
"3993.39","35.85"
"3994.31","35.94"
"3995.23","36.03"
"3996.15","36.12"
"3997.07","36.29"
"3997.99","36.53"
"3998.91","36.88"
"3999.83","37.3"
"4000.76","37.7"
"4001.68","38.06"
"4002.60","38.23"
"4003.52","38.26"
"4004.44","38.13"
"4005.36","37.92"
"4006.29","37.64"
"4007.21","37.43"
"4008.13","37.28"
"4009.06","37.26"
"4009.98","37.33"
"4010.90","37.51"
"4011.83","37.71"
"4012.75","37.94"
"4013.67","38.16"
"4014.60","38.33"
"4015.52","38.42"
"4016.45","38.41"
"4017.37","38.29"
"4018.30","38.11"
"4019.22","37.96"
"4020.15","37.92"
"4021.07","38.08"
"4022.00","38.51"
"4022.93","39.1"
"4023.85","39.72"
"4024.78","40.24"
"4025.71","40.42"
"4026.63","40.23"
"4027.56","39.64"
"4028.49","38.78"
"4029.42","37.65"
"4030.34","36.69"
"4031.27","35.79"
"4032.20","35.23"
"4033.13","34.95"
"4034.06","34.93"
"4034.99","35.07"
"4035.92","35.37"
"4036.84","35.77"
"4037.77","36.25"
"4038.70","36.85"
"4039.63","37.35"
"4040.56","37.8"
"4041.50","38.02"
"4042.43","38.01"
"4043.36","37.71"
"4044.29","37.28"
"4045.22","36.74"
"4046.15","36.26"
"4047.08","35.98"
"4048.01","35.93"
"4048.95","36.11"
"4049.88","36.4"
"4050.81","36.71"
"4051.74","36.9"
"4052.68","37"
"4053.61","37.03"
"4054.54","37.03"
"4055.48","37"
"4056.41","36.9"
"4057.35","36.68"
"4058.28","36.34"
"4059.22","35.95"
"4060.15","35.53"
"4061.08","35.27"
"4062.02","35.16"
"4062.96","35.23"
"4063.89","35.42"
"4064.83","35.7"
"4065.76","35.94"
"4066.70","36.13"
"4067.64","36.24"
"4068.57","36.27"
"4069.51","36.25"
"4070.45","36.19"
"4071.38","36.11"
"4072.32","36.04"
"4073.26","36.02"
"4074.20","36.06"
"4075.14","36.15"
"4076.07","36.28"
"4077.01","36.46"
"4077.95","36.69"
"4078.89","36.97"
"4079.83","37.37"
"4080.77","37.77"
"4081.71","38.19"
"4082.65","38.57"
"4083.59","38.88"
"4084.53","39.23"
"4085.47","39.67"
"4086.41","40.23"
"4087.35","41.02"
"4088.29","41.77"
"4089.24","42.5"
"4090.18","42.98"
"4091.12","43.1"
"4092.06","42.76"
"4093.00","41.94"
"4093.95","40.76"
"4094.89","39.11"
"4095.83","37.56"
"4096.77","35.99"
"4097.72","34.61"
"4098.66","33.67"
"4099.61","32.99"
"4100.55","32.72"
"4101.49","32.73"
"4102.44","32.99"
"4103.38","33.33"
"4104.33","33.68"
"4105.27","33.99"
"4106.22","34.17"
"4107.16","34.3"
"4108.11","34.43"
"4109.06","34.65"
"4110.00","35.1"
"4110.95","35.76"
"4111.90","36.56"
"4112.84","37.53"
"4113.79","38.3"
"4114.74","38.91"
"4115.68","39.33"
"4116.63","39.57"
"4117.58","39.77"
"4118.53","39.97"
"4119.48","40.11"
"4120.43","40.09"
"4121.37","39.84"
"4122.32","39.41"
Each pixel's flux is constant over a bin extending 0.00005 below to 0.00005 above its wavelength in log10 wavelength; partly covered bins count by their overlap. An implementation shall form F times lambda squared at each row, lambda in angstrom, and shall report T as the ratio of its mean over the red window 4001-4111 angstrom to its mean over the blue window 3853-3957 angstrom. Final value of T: 1.70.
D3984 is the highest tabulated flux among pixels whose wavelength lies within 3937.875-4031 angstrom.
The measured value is 40.42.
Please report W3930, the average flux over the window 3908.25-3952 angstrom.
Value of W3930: 23.6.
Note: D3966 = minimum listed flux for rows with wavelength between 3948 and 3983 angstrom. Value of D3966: 14.39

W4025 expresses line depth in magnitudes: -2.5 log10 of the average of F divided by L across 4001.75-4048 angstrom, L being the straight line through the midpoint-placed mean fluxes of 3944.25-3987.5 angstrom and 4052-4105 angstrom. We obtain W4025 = -0.19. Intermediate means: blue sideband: 25.6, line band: 37.6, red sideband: 37.1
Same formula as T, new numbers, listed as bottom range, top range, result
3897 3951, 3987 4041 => 1.62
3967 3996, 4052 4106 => 1.35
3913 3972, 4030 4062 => 1.71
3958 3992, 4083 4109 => 1.54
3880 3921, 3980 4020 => 1.46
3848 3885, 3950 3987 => 1.24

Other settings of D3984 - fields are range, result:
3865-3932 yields 31.28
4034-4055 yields 38.02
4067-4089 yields 41.77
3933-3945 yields 24.21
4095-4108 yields 37.56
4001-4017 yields 38.42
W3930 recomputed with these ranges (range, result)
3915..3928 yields 25.4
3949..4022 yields 31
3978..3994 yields 33.9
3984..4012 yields 36.4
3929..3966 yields 22.3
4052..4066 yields 36.2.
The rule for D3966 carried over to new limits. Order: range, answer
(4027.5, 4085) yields 34.93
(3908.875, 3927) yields 19.33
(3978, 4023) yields 30.39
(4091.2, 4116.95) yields 32.72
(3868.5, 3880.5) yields 20.41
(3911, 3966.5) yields 13.59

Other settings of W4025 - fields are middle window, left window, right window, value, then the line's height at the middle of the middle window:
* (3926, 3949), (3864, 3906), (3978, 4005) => 0.46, 29.2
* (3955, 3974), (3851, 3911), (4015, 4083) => 0.42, 30.1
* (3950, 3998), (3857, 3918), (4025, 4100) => 0.12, 30.7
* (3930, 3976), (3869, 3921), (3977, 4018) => 0.41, 31.3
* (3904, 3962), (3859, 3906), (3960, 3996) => 0.03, 25.1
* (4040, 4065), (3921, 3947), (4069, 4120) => -0.12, 32.7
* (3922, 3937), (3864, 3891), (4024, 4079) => 0.43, 26.3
